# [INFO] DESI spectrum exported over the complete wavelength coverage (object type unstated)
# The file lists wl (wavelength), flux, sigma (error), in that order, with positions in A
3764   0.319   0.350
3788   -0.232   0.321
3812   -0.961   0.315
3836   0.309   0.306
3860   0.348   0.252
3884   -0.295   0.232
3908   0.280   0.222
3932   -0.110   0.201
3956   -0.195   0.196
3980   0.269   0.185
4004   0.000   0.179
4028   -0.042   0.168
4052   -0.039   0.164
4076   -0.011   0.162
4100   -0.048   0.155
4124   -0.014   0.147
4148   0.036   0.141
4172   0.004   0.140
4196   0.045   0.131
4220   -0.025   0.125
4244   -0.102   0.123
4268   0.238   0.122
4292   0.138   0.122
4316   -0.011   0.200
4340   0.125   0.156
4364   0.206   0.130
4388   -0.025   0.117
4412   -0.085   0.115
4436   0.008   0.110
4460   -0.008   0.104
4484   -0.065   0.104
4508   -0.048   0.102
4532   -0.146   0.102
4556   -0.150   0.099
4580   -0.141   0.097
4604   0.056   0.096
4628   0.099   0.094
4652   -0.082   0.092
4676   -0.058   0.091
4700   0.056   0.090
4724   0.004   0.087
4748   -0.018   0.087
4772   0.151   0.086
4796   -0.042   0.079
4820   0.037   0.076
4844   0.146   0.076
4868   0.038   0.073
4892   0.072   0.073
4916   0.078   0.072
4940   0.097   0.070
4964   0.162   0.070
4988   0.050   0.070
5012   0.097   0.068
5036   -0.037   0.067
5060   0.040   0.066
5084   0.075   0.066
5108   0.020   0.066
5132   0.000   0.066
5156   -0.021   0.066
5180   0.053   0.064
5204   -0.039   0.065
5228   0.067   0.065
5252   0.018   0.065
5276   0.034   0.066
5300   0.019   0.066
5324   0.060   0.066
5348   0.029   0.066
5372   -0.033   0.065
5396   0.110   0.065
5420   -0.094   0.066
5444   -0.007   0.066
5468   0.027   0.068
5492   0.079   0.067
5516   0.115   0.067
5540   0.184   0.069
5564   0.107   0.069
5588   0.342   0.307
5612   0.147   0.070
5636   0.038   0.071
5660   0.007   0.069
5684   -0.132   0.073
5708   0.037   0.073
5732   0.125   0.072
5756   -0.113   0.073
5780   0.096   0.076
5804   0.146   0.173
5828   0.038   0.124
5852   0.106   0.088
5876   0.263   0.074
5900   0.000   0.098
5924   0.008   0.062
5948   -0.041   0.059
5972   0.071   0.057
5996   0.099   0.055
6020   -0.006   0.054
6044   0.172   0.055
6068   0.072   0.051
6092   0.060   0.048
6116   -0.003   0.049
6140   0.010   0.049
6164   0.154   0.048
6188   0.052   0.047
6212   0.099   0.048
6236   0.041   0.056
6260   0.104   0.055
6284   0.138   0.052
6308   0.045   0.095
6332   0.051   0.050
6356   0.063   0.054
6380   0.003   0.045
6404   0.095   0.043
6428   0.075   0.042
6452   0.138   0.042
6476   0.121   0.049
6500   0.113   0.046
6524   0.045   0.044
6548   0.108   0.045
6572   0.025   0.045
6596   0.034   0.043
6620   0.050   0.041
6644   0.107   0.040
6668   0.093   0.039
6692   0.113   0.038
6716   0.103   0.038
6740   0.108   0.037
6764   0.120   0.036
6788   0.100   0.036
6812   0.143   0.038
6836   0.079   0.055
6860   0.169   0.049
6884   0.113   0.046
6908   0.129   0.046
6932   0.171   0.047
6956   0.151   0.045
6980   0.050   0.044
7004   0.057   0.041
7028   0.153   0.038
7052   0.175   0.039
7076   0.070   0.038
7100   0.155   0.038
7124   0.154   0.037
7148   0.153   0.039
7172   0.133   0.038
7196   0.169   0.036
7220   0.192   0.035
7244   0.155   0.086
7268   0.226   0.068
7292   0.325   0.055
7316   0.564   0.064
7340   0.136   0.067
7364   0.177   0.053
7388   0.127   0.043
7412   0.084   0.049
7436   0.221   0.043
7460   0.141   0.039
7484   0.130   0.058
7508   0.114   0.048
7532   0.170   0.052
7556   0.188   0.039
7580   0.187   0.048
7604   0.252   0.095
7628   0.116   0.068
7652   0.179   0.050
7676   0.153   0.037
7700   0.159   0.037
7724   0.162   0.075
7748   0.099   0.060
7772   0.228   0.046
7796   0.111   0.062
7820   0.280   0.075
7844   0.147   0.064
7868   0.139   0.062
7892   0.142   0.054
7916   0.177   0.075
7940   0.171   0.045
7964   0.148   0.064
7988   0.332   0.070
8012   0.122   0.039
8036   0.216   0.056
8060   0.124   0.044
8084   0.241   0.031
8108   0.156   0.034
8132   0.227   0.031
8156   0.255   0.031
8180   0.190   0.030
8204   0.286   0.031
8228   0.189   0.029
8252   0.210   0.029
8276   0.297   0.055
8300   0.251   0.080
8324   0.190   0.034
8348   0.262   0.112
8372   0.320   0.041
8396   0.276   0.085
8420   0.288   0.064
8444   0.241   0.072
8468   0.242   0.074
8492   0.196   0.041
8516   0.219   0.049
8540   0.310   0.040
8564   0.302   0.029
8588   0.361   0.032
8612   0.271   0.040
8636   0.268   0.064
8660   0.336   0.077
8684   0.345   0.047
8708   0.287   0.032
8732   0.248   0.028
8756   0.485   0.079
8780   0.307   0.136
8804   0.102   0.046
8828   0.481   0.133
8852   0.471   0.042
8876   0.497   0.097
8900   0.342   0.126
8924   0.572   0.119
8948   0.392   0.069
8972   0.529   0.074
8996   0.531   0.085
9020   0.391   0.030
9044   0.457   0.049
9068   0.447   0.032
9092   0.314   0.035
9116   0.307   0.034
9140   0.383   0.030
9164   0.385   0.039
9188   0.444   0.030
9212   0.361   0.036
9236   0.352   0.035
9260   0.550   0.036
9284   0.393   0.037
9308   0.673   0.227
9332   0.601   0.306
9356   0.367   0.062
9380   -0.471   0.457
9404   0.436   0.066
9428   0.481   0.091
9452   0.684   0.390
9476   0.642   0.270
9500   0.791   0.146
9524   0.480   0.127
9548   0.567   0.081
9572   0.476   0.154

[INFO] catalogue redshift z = 1.22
